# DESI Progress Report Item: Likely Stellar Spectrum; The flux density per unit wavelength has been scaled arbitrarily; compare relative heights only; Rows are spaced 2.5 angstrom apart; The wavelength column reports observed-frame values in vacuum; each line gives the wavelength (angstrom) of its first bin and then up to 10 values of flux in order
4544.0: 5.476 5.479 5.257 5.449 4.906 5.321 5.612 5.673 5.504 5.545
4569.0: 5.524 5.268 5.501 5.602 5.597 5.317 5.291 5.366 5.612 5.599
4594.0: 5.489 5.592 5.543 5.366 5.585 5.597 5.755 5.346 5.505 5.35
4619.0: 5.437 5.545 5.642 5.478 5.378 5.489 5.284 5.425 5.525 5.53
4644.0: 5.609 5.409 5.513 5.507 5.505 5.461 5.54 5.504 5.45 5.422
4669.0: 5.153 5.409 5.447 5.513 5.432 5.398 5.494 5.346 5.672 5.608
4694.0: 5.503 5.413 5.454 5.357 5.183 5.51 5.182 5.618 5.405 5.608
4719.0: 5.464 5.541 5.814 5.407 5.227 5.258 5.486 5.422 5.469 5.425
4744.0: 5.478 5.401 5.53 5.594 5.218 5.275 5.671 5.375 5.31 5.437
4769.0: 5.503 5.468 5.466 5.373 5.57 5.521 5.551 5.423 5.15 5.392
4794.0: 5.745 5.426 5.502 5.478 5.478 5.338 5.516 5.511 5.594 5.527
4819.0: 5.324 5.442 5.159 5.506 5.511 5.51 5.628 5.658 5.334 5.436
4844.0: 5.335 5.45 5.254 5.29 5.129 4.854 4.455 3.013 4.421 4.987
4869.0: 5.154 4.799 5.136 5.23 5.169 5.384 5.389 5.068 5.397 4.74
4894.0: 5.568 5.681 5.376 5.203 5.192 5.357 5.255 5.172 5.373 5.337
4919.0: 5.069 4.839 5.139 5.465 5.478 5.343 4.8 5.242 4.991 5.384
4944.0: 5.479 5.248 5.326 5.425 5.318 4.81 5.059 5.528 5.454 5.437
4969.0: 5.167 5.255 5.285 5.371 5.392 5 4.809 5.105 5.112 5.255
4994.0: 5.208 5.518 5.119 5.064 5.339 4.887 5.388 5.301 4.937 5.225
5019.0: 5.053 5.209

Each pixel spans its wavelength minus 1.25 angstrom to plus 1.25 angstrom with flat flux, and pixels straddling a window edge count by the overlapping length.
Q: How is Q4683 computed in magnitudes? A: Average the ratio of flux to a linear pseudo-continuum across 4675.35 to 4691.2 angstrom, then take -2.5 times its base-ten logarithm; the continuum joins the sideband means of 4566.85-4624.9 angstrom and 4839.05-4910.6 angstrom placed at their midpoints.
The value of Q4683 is -0.02 mag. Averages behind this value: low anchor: 5.5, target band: 5.48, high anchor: 5.1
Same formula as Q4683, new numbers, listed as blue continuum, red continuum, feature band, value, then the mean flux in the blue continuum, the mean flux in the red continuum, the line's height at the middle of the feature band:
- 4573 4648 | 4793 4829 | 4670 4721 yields 0.01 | 5.49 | 5.47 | 5.48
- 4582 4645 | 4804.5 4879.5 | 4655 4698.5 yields -0.01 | 5.49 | 5.19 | 5.41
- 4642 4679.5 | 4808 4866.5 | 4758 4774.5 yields -0.03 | 5.46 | 5.21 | 5.31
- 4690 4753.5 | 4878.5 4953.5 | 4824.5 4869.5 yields 0.05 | 5.45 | 5.26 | 5.33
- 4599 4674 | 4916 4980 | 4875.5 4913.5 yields 0.00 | 5.47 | 5.25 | 5.29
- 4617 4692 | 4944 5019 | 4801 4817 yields -0.03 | 5.47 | 5.22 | 5.35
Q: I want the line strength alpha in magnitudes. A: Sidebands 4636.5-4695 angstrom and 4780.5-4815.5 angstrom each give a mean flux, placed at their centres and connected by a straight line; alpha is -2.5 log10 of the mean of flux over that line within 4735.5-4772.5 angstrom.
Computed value 0.01 mag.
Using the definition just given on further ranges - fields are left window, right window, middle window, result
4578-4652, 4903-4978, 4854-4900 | 0.06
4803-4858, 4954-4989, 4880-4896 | 0.01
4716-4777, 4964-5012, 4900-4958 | 0.01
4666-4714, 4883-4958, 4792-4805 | -0.04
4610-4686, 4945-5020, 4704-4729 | -0.01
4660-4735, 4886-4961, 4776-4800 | -0.02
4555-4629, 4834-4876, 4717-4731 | -0.05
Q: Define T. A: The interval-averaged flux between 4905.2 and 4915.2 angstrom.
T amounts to 5.29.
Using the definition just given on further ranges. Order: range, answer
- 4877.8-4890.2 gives 5.28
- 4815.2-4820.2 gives 5.43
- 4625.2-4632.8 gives 5.45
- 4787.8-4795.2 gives 5.43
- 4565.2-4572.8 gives 5.45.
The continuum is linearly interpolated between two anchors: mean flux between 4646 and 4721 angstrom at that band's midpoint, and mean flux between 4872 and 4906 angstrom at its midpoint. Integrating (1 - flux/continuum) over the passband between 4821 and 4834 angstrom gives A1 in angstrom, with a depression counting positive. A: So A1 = -0.3 angstrom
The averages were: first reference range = 5.45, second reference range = 5.26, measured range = 5.44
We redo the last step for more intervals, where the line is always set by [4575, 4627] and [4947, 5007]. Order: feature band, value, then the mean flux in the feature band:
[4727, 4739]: 0.09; 5.36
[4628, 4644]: 0.08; 5.45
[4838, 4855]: 0.00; 5.32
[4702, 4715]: 0.11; 5.38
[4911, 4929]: 0.16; 5.22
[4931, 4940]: 0.31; 5.08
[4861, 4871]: 1.47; 4.53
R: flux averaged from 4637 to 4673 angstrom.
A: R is 5.47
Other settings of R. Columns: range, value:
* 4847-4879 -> 4.84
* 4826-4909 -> 5.17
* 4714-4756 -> 5.45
